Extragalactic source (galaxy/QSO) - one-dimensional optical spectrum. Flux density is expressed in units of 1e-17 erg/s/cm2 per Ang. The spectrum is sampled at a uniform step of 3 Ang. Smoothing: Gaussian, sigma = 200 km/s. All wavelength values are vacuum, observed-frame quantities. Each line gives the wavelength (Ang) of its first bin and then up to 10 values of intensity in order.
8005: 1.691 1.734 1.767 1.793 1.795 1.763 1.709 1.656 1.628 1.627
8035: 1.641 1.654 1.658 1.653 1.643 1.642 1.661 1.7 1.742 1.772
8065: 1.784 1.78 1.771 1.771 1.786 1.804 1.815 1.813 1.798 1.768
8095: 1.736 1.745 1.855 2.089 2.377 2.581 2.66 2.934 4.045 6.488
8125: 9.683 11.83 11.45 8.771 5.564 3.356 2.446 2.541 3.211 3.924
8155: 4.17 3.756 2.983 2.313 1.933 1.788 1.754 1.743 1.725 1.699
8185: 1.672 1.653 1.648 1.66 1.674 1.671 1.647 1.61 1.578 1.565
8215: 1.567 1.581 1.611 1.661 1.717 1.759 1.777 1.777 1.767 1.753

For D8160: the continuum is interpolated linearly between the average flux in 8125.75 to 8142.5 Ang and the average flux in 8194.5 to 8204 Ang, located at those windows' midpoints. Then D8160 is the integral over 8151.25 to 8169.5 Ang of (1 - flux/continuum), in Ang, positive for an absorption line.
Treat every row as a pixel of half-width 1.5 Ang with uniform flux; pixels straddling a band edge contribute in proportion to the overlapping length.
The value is 8.0 Ang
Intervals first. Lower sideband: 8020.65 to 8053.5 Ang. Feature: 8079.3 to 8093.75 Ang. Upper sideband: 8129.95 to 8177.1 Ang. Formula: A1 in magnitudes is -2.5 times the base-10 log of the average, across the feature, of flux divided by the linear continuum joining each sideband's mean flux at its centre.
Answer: 0.385 mag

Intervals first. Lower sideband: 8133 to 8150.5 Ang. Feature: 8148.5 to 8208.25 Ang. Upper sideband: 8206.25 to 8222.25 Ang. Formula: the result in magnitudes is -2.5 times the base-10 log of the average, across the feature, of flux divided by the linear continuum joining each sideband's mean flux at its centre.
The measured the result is 0.31 mag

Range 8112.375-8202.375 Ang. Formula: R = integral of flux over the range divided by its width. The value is 3.75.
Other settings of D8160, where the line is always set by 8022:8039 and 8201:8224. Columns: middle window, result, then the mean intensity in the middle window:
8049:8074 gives -1.4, 1.74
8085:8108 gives -3.6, 1.89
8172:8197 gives -1.3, 1.69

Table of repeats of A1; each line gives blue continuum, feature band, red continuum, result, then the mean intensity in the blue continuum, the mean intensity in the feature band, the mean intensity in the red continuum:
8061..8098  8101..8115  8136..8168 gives 0.00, 1.78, 2.38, 3.28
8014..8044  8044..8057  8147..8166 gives 0.18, 1.69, 1.66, 3.33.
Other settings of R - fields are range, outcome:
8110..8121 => 3.28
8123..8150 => 6.6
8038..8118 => 1.91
